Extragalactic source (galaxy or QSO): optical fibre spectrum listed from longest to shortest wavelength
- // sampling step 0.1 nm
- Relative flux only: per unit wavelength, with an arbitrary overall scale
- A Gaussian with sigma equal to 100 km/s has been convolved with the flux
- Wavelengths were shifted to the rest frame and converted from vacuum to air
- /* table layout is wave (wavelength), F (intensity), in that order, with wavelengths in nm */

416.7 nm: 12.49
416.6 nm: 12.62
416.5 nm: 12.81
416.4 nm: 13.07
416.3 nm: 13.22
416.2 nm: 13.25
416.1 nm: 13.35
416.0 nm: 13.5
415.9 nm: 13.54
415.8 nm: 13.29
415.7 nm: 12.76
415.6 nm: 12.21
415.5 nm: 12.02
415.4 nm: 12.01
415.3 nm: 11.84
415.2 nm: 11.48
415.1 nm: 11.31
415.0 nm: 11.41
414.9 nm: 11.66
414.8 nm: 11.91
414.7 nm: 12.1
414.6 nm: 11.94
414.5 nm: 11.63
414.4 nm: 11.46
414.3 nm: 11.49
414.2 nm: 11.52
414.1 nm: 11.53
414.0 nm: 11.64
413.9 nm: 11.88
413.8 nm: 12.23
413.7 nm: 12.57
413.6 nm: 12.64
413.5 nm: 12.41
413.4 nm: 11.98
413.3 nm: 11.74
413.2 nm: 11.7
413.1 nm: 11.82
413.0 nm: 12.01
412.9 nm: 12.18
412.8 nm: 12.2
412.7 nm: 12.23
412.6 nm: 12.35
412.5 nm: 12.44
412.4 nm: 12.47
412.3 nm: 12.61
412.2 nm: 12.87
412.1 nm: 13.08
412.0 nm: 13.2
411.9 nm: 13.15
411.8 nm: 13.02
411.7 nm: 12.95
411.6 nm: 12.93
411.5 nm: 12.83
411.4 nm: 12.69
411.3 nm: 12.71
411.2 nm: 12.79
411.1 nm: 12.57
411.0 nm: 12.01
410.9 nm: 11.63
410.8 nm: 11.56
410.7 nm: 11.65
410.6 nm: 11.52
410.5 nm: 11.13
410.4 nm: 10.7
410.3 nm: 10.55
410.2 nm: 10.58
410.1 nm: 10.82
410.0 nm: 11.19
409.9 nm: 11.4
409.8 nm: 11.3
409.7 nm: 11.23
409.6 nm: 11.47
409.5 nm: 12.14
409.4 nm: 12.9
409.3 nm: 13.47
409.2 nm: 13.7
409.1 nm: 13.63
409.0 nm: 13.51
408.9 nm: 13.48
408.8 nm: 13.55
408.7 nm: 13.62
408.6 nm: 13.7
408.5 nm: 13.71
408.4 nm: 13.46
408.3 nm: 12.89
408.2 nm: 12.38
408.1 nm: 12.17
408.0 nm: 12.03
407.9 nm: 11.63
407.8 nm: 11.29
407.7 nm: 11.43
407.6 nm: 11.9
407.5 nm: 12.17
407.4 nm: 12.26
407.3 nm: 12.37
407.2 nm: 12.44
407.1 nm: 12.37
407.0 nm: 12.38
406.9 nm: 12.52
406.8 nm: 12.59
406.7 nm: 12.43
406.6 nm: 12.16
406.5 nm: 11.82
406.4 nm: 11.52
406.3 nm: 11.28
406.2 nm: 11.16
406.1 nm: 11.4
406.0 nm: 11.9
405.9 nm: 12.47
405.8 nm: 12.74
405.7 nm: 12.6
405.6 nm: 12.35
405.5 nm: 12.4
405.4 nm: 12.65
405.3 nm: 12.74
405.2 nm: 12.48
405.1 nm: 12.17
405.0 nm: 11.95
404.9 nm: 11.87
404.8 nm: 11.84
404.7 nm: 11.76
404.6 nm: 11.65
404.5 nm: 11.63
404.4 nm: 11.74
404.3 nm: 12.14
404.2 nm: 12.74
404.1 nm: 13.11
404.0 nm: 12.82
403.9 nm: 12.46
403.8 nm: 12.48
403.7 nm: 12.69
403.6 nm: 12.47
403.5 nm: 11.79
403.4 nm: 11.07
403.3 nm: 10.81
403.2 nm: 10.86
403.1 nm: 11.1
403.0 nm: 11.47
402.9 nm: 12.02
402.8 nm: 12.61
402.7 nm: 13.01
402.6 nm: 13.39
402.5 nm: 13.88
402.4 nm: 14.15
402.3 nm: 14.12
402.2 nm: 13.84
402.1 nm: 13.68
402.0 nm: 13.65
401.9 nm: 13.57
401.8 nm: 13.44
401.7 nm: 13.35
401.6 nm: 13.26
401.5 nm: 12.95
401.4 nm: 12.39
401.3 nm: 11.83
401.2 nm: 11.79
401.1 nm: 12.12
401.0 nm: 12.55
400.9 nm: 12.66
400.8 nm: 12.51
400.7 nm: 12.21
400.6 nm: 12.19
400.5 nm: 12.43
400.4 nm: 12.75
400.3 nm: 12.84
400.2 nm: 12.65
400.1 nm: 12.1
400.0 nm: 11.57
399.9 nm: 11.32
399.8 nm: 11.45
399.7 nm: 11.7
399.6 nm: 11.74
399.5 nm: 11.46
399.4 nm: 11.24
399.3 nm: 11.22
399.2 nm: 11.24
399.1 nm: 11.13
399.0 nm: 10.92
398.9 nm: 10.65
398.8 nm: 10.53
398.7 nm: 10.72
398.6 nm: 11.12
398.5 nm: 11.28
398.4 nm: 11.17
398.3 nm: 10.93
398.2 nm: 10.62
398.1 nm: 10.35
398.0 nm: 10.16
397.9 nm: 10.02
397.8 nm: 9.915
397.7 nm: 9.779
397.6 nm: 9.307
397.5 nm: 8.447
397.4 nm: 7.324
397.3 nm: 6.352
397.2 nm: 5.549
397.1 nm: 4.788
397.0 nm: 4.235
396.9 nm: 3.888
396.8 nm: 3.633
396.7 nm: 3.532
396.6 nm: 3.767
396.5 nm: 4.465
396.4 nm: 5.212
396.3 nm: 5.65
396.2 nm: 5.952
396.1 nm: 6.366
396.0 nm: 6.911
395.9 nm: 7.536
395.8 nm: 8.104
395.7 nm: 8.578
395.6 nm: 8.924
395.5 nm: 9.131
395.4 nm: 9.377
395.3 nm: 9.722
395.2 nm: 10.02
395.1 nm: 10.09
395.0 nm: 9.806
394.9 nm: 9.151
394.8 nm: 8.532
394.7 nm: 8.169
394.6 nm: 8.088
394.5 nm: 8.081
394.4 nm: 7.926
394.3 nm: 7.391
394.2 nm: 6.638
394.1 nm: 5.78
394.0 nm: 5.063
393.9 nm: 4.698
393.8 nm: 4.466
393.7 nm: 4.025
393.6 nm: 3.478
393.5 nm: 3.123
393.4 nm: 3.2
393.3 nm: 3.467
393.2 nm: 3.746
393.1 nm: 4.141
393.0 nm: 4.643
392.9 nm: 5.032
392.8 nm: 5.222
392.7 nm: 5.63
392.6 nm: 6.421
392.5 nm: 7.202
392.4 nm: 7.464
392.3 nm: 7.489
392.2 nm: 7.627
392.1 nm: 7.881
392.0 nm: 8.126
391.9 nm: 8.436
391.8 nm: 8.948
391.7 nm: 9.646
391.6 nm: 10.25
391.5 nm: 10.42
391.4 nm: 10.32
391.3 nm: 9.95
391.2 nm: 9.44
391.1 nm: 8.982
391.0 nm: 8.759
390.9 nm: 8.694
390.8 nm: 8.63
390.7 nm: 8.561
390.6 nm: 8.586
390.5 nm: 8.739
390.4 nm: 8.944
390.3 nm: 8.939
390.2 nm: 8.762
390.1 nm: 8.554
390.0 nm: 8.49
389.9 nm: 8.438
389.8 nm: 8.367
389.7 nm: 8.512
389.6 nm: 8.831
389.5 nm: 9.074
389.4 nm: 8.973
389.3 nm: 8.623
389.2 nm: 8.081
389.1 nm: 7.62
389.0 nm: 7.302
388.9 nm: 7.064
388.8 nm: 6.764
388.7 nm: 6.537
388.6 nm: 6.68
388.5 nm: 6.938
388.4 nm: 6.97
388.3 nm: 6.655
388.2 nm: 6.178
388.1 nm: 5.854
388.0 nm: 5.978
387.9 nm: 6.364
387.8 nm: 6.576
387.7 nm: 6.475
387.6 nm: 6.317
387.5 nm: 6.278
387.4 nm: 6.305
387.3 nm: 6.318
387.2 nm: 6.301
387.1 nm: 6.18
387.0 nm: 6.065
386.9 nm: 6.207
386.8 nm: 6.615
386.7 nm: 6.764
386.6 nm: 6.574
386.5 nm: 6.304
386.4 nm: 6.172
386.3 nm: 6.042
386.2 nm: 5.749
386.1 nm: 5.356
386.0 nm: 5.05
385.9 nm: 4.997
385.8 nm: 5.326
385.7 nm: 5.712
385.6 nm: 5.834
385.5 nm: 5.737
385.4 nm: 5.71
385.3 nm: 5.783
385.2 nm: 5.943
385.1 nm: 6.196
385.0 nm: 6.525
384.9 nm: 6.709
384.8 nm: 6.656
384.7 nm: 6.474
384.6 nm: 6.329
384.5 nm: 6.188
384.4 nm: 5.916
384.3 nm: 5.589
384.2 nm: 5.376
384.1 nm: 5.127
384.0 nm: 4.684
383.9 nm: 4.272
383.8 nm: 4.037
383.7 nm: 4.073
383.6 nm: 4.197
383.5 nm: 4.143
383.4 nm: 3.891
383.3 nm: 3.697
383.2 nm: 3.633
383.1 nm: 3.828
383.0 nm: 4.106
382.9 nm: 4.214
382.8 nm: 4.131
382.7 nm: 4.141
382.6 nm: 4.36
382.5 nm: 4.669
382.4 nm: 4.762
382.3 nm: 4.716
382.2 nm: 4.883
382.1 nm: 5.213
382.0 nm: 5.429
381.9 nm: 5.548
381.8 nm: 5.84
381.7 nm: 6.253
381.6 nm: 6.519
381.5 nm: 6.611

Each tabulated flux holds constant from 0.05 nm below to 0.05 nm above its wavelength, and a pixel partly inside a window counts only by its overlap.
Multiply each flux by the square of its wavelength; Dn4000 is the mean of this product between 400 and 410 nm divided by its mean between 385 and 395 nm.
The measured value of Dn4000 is 1.92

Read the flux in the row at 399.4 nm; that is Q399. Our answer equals 11.24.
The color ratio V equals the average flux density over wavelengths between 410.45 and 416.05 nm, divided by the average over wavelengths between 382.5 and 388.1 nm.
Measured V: 2.22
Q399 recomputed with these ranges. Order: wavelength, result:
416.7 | 12.49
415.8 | 13.29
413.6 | 12.64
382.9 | 4.214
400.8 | 12.51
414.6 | 11.94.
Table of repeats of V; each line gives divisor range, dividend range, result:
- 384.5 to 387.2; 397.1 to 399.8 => 1.67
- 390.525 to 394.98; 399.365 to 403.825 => 1.75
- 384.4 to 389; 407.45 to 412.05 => 1.98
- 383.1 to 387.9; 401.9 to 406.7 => 2.18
